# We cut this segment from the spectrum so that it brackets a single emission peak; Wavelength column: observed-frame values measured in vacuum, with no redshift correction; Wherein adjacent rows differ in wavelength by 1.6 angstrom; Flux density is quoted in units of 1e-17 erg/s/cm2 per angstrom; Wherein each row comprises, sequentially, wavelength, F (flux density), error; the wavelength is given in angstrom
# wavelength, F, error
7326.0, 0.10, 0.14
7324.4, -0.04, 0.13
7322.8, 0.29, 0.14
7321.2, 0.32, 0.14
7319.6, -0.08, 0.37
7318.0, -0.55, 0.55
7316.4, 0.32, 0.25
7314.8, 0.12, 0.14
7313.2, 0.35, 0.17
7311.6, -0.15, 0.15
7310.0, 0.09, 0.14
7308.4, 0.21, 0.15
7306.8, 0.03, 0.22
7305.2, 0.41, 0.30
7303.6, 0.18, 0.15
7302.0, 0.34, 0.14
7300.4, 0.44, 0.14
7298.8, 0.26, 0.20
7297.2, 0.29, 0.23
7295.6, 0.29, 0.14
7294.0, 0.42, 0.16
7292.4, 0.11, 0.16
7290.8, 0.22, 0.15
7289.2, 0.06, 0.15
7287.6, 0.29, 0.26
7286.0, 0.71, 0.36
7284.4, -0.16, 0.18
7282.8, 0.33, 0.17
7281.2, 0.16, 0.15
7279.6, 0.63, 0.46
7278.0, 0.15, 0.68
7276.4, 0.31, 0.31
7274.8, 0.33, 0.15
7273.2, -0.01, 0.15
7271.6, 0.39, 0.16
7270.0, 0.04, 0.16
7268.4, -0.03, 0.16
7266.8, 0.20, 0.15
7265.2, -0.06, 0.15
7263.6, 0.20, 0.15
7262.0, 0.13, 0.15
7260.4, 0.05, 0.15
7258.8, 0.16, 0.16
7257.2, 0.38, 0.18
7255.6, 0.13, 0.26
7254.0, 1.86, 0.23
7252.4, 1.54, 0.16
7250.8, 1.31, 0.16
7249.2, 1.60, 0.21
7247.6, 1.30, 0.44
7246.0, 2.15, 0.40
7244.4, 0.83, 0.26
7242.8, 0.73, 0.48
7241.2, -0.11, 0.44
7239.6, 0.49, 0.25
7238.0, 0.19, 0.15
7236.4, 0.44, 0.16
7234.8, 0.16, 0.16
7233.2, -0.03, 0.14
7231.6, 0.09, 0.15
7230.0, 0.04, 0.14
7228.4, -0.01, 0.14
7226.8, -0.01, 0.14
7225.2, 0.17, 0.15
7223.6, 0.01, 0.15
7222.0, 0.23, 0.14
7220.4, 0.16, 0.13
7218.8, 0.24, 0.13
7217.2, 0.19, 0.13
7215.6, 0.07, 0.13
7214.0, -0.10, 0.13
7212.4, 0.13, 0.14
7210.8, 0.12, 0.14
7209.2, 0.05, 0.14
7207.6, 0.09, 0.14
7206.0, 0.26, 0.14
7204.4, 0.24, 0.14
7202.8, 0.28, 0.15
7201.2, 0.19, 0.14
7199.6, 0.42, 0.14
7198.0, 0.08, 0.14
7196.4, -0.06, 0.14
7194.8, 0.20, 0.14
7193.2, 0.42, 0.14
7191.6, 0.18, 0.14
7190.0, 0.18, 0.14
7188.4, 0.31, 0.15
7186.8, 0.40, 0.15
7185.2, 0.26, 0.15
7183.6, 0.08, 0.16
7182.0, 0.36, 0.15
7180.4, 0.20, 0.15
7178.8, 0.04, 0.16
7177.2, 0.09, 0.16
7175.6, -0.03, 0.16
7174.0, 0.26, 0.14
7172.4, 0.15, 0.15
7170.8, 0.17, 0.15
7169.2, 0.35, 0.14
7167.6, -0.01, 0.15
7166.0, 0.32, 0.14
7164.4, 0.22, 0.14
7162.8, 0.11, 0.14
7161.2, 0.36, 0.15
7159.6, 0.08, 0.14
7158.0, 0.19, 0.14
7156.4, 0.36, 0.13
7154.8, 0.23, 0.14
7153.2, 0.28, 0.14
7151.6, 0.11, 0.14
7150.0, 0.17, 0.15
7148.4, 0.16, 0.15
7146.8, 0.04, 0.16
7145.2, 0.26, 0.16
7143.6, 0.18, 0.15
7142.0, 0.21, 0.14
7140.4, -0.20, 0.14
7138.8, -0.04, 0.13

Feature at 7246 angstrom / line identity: [O II] 3727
